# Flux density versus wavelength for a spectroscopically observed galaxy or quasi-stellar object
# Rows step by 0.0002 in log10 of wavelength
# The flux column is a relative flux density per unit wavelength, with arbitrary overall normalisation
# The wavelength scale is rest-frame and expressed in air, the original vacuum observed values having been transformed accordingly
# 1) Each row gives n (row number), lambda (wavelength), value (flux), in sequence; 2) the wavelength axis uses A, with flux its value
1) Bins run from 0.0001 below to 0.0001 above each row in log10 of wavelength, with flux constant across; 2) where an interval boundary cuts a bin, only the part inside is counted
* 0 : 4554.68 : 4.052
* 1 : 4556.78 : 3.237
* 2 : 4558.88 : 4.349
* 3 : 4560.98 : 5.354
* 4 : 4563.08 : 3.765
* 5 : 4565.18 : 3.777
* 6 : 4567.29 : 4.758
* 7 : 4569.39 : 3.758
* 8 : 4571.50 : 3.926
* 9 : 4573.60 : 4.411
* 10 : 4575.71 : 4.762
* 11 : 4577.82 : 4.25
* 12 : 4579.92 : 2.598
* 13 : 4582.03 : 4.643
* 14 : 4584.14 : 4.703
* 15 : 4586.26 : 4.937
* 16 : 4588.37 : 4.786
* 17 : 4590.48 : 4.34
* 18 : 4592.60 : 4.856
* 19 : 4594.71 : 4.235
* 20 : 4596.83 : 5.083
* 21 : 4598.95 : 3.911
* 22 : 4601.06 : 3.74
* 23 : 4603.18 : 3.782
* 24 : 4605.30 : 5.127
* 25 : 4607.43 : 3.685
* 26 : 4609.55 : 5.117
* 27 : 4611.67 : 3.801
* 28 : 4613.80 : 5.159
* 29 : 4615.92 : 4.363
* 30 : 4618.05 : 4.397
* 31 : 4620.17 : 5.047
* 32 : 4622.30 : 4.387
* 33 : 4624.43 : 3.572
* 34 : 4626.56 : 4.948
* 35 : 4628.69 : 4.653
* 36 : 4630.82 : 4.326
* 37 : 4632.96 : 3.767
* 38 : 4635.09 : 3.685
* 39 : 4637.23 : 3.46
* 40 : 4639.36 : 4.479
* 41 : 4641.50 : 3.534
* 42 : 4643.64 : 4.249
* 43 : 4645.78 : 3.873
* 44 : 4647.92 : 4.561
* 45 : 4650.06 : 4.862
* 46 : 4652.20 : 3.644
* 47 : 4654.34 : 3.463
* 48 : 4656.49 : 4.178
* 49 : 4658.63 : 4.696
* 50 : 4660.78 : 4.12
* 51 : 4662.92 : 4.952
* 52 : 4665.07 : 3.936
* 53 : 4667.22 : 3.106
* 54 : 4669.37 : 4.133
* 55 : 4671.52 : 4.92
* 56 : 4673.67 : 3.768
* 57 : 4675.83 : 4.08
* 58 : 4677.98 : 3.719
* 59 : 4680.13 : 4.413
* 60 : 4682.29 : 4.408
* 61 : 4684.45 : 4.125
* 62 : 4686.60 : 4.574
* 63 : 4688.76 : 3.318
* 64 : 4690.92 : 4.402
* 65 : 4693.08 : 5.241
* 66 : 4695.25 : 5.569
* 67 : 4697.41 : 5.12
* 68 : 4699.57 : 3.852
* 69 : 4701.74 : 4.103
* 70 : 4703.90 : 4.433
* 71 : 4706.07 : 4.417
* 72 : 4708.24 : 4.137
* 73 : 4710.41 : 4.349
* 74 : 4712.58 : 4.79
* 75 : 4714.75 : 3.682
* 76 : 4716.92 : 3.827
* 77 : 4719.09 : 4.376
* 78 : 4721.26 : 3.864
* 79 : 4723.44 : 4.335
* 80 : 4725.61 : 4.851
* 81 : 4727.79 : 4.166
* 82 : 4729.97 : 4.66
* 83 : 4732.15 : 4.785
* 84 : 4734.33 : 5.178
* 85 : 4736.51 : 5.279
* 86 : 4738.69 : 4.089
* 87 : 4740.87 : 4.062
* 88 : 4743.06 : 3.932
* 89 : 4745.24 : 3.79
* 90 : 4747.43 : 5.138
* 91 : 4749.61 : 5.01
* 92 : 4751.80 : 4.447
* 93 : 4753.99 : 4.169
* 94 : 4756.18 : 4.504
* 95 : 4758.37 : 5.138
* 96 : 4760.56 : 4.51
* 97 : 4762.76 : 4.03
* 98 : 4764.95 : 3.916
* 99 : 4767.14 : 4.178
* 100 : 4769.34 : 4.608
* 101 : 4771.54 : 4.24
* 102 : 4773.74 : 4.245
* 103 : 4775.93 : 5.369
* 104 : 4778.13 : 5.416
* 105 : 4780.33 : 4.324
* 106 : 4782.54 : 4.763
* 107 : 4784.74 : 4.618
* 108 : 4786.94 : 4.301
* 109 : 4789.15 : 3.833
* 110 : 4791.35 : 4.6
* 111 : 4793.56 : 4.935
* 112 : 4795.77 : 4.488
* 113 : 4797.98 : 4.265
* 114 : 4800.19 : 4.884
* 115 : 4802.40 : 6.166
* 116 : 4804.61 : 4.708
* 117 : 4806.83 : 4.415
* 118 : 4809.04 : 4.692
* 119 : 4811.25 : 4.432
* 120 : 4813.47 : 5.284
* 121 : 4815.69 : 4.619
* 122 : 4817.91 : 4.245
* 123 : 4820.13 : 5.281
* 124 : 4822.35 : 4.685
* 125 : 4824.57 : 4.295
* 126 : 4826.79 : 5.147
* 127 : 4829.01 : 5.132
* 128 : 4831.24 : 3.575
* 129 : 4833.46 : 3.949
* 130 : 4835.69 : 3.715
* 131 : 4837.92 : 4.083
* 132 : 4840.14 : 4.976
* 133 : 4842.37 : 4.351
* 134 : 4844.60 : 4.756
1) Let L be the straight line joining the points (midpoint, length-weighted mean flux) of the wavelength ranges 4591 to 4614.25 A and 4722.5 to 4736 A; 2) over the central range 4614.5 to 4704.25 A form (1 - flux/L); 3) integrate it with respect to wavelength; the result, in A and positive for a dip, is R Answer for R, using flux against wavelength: 5.40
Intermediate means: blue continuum 4.39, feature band 4.25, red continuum 4.69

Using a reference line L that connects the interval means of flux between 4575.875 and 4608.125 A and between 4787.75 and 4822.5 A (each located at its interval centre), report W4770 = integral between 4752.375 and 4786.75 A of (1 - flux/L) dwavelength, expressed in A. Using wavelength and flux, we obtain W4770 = 0.9 A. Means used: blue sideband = 4.33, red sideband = 4.72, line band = 4.53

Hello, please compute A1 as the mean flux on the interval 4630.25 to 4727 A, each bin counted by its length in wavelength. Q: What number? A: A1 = 4.22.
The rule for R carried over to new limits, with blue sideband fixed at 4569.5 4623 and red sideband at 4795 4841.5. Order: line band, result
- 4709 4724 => 1.15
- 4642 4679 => 2.76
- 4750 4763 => 0.09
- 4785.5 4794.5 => 0.34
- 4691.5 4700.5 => -0.88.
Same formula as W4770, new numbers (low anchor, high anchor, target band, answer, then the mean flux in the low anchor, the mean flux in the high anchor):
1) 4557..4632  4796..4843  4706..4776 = 1.8 A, 4.37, 4.61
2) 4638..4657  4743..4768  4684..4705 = -1.3 A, 4.08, 4.42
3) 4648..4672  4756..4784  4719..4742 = -0.5 A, 4.18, 4.56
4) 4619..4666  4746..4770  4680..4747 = -0.2 A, 4.2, 4.5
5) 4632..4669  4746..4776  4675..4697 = -1.2 A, 4.04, 4.5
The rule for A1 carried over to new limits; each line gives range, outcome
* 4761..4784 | 4.51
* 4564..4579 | 4.22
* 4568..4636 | 4.34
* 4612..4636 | 4.38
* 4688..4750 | 4.44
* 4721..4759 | 4.53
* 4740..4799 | 4.48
